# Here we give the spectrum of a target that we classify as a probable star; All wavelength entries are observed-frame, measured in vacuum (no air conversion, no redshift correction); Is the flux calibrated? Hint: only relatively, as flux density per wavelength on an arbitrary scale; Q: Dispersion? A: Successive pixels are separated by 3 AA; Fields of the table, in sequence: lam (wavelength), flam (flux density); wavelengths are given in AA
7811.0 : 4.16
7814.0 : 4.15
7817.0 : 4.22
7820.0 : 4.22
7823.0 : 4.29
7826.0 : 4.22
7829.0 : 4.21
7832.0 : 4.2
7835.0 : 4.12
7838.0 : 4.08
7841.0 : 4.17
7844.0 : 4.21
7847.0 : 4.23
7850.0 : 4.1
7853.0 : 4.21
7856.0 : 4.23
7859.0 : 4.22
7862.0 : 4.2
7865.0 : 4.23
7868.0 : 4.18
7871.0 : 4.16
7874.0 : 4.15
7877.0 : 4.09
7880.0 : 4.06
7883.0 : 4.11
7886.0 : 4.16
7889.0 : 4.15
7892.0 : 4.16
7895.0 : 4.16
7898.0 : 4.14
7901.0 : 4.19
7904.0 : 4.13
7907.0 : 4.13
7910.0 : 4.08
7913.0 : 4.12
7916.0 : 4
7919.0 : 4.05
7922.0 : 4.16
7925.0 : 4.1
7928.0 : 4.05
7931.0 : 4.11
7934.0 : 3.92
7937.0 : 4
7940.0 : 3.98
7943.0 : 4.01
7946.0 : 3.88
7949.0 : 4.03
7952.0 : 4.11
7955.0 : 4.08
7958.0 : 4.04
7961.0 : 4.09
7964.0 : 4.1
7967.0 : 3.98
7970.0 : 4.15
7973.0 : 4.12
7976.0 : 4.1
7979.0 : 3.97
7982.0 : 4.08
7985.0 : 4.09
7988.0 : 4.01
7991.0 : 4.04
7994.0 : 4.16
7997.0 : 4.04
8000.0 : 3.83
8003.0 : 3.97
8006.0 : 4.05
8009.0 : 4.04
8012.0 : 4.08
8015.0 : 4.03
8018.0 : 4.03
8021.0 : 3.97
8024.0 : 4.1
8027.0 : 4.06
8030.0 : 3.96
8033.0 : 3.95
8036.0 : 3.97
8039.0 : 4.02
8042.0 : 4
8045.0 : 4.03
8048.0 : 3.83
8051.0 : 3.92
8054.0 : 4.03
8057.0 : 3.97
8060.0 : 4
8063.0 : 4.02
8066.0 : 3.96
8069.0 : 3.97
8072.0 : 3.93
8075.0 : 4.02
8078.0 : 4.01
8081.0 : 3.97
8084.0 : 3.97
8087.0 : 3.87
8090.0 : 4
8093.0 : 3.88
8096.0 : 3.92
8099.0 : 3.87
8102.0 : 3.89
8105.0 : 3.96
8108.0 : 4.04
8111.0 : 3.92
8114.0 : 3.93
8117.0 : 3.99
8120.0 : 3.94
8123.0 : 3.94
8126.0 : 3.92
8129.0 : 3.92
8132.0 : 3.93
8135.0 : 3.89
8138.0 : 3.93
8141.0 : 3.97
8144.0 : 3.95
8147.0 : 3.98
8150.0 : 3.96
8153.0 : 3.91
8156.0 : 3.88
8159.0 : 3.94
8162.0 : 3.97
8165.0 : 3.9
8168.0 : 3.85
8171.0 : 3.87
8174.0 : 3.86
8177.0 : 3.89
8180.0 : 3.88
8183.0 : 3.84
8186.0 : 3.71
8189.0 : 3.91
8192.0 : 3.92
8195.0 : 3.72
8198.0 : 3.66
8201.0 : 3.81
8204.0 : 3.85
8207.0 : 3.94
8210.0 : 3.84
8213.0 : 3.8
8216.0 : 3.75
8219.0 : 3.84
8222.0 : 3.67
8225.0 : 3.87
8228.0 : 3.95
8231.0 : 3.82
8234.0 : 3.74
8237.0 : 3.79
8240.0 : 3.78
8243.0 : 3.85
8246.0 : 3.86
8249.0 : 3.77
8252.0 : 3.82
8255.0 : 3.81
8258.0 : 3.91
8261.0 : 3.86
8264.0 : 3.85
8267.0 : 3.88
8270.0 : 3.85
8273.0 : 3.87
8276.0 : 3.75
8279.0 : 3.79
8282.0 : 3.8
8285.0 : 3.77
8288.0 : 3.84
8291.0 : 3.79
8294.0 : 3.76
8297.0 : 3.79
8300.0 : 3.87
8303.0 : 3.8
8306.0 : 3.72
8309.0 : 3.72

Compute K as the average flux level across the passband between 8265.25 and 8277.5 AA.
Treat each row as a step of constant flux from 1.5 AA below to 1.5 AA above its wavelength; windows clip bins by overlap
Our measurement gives 3.84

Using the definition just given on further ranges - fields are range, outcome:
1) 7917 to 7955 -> 4.03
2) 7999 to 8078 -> 3.99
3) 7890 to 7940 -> 4.09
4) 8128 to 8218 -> 3.87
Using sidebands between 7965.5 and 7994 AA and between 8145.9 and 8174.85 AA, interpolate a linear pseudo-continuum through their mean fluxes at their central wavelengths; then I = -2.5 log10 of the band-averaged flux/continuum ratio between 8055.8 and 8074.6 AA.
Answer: 0.00 mag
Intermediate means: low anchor 4.07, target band 3.98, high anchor 3.91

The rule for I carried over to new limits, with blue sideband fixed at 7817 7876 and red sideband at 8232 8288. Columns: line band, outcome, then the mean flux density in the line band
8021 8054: 0.01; 3.99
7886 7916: 0.00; 4.13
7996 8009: 0.02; 3.98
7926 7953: 0.03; 4.01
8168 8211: 0.01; 3.84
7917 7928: 0.01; 4.09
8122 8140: 0.00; 3.92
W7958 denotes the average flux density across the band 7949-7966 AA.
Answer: 4.08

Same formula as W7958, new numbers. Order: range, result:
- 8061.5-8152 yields 3.95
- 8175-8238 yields 3.82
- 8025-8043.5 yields 4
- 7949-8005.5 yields 4.05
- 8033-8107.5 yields 3.96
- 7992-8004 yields 4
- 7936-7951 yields 3.98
